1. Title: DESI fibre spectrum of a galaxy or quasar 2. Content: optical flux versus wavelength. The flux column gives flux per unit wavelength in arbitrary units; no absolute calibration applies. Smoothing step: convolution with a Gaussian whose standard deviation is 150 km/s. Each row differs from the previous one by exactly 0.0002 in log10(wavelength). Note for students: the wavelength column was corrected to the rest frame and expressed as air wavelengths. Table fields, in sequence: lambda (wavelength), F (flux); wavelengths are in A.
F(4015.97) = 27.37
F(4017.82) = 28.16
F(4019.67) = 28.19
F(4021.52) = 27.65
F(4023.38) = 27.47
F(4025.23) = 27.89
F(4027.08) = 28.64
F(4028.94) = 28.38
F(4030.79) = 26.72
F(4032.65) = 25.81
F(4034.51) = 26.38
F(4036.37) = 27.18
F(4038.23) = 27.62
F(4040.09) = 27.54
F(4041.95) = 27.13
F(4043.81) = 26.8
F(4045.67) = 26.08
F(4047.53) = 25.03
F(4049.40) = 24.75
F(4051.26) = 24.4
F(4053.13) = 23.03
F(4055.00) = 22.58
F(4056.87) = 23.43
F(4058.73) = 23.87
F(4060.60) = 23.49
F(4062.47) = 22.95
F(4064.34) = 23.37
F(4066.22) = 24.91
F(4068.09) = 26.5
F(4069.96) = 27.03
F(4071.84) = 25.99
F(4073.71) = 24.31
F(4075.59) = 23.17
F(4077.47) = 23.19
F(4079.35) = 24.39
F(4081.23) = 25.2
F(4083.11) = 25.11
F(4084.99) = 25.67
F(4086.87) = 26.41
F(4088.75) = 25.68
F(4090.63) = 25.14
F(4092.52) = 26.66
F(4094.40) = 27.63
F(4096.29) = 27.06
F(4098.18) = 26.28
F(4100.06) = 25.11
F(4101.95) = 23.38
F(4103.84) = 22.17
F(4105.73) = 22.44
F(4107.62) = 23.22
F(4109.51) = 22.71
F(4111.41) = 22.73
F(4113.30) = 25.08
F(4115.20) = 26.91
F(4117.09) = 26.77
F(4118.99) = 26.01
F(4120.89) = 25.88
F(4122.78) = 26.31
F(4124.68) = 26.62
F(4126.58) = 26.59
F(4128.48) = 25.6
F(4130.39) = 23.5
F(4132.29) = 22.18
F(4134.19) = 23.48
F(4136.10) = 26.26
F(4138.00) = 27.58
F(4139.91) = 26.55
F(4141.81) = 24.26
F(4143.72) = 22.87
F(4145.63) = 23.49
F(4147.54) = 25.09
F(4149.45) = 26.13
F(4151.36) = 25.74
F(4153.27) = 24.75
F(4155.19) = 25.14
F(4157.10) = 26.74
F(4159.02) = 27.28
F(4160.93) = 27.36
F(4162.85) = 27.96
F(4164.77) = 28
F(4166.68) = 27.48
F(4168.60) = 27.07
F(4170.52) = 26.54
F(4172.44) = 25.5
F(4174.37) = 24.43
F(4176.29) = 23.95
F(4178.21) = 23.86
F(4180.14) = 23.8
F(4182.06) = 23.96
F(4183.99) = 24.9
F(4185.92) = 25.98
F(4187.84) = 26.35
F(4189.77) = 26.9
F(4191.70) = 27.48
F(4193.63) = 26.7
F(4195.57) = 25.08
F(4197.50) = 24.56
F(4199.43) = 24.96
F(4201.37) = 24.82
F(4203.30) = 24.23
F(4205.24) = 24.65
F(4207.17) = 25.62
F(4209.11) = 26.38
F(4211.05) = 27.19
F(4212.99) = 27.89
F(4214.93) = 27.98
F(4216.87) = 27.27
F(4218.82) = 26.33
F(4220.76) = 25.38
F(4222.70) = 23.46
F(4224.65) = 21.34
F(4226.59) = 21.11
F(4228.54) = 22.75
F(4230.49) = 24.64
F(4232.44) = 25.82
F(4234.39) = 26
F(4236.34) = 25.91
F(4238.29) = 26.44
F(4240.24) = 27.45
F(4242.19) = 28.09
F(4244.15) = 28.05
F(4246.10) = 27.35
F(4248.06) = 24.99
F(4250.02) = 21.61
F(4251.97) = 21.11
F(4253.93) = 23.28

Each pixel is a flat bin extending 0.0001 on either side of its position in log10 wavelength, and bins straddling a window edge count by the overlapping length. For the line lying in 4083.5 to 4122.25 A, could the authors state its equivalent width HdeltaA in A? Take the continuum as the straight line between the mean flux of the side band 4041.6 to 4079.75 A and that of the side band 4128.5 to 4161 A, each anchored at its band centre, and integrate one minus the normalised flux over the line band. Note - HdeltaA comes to -0.48 A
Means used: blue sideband 24.6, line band 25.2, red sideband 25.2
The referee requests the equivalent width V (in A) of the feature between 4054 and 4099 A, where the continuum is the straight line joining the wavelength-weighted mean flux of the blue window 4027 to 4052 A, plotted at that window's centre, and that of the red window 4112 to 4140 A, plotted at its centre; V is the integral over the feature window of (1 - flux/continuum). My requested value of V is 1.98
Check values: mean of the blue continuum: 26.6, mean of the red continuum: 25.6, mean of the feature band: 25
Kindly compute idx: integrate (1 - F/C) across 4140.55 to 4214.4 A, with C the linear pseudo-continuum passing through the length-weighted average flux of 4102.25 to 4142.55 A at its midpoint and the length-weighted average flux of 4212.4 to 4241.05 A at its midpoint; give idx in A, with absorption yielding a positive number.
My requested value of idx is -1.7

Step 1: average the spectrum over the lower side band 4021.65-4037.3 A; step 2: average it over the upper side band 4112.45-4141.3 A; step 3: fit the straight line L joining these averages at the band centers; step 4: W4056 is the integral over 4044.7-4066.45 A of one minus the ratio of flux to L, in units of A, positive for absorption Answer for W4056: 2.4 A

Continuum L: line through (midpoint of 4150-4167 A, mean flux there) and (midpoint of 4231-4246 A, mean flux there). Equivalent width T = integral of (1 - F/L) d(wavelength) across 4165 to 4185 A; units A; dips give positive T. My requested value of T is 1.1 A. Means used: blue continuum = 26.7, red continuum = 26.8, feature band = 25.3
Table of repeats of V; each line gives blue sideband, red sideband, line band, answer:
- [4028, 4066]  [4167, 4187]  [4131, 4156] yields 0.3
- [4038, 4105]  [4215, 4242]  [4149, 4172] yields -1.5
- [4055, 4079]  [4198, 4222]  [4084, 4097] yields -0.9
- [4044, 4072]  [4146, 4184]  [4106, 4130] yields 0.0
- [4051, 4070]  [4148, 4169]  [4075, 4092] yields -0.2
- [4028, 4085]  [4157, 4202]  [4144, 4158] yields 0.3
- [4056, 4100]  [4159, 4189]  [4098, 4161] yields 1.2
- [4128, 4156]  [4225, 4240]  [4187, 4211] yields -0.9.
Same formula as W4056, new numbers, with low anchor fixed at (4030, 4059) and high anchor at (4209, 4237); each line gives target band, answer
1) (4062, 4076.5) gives 0.4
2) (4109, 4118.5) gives 0.2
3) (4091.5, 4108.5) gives 0.4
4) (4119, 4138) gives 0.1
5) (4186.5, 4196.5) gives -0.5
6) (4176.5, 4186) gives 0.4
